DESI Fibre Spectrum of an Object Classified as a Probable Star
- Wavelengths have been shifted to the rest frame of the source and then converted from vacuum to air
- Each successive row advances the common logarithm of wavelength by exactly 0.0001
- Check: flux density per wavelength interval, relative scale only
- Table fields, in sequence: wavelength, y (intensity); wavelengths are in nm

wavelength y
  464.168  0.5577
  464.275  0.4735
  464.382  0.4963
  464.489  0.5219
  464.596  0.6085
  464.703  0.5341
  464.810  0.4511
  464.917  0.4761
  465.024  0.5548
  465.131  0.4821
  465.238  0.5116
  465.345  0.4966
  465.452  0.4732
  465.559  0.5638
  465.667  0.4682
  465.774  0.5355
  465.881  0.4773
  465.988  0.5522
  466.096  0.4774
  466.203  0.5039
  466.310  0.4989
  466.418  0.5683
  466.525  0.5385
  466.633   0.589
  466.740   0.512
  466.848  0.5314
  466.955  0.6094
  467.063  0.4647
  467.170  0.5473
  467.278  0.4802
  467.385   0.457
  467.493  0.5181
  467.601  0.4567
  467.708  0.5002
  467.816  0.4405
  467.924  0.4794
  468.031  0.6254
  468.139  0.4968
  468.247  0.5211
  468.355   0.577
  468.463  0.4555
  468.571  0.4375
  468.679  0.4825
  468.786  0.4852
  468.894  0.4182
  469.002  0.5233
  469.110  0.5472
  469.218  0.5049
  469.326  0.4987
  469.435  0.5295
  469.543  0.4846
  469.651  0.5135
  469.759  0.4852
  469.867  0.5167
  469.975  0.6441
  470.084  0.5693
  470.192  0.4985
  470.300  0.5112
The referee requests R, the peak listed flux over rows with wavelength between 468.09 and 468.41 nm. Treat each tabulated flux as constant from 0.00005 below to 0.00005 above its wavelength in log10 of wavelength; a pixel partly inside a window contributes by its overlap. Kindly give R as 0.577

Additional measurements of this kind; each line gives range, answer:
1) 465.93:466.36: 0.5522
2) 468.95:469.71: 0.5472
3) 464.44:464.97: 0.6085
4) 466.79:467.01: 0.6094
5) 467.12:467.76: 0.5473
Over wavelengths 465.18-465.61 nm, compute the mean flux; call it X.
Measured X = 0.511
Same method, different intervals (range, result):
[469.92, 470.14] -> 0.604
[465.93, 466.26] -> 0.511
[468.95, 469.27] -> 0.525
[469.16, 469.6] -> 0.504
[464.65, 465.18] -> 0.5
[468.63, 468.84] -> 0.486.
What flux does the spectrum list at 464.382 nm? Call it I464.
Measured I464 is 0.4963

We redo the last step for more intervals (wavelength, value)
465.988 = 0.5522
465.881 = 0.4773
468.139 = 0.4968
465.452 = 0.4732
